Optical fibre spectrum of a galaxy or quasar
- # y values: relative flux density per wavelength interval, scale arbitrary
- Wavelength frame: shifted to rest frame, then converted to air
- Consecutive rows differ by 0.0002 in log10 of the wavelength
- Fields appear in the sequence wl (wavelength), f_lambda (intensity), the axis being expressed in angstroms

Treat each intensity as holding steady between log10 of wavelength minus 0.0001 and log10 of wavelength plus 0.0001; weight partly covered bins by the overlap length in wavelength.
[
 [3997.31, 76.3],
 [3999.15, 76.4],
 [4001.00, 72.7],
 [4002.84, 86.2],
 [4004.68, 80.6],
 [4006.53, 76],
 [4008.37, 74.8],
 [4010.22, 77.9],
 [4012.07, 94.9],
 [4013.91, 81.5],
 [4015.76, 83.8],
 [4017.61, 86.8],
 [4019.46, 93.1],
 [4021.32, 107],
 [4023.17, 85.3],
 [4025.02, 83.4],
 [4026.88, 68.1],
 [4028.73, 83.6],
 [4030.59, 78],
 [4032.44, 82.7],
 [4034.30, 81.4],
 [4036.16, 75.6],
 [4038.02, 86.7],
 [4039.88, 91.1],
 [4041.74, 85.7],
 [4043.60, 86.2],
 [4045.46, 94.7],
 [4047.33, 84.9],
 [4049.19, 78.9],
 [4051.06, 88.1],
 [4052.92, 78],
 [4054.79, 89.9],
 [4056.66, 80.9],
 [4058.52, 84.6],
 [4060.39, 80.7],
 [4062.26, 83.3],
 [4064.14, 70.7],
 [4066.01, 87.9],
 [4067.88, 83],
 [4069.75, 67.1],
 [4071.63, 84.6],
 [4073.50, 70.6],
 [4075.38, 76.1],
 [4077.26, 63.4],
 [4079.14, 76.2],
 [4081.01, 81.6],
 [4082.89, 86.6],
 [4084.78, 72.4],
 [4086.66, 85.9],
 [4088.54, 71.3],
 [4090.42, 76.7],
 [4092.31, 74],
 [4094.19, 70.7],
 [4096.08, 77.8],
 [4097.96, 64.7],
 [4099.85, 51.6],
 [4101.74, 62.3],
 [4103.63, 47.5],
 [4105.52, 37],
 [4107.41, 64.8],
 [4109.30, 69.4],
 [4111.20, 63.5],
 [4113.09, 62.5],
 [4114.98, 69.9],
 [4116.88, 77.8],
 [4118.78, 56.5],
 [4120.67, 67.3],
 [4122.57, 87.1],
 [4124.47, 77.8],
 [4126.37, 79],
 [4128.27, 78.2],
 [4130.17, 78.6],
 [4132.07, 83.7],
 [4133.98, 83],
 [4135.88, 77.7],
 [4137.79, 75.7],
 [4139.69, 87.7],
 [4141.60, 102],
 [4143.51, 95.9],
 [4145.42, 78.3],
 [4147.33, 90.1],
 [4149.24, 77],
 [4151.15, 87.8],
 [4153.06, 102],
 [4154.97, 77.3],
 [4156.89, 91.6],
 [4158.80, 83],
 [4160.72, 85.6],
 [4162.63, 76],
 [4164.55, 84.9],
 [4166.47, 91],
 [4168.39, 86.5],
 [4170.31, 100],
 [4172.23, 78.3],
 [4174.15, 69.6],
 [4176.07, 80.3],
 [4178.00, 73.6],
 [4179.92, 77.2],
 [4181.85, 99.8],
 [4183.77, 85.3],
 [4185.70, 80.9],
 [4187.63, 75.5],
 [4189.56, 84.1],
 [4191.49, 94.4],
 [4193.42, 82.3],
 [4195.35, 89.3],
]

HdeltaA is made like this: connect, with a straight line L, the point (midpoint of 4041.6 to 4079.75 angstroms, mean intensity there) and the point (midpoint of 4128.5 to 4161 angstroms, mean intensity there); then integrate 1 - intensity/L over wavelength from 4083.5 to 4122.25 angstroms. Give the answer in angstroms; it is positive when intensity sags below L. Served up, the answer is 7.6 angstroms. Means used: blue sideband 80.7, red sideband 85.5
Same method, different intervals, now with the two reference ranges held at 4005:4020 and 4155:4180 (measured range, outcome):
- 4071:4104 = 4.3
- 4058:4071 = 0.6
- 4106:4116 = 2.2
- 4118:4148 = 0.6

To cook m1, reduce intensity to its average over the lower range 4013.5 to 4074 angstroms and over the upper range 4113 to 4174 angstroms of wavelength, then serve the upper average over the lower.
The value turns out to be 0.99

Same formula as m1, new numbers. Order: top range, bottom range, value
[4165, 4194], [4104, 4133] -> 1.20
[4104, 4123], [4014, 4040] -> 0.76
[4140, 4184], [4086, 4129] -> 1.26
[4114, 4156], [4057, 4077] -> 1.04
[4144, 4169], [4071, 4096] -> 1.13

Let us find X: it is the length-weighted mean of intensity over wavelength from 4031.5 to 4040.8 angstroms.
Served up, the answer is 83.5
